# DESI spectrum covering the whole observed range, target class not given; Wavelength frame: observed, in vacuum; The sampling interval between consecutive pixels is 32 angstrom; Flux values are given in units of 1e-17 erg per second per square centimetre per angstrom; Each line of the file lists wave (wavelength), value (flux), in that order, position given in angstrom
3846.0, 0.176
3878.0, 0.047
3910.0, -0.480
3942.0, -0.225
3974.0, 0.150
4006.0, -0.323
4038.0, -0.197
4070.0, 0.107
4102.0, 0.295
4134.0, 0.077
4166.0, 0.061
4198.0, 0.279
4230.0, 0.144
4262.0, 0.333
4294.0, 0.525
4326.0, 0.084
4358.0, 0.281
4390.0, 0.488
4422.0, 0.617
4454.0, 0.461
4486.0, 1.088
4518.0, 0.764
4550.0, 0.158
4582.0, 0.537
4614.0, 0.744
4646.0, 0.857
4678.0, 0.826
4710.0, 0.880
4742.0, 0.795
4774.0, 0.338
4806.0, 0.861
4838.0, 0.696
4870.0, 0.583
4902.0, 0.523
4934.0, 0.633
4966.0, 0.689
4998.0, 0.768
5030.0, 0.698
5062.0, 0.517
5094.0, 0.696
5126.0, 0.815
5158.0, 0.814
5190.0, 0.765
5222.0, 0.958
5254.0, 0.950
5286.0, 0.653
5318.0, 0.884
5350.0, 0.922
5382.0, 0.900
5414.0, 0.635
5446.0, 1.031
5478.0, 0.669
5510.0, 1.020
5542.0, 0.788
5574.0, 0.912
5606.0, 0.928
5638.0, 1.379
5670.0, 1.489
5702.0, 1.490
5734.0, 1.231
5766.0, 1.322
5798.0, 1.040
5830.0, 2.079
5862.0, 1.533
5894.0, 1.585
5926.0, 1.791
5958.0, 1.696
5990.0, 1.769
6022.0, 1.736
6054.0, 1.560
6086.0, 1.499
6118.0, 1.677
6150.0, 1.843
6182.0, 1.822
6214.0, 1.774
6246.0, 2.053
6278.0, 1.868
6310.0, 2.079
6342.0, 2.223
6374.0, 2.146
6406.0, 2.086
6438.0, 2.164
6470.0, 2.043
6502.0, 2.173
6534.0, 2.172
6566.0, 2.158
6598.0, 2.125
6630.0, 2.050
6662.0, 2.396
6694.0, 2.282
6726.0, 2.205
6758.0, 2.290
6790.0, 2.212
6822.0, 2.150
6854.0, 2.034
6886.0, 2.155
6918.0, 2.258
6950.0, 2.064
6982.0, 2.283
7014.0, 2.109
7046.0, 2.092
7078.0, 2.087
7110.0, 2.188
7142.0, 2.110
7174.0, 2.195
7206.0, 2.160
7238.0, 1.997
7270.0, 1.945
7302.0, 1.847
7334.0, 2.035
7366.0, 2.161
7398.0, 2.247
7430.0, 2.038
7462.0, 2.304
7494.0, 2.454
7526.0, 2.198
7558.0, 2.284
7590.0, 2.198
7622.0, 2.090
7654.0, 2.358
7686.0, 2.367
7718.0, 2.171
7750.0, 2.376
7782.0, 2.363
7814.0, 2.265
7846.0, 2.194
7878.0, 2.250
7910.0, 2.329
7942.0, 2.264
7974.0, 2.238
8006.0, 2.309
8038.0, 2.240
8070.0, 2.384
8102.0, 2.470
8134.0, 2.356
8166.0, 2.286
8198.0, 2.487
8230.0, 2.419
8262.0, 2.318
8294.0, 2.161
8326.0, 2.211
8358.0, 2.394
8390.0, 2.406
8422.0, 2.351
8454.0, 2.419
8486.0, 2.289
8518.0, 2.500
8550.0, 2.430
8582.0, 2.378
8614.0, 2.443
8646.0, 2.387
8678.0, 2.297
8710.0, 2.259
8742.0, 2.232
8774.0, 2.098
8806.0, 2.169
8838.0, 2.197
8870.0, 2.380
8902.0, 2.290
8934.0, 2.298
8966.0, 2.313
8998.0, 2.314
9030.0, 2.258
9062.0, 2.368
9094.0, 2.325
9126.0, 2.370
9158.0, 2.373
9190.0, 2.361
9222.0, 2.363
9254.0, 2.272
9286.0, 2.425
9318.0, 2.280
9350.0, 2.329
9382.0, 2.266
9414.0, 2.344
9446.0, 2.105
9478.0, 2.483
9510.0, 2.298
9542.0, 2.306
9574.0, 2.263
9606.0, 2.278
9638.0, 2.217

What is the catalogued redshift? 0.409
